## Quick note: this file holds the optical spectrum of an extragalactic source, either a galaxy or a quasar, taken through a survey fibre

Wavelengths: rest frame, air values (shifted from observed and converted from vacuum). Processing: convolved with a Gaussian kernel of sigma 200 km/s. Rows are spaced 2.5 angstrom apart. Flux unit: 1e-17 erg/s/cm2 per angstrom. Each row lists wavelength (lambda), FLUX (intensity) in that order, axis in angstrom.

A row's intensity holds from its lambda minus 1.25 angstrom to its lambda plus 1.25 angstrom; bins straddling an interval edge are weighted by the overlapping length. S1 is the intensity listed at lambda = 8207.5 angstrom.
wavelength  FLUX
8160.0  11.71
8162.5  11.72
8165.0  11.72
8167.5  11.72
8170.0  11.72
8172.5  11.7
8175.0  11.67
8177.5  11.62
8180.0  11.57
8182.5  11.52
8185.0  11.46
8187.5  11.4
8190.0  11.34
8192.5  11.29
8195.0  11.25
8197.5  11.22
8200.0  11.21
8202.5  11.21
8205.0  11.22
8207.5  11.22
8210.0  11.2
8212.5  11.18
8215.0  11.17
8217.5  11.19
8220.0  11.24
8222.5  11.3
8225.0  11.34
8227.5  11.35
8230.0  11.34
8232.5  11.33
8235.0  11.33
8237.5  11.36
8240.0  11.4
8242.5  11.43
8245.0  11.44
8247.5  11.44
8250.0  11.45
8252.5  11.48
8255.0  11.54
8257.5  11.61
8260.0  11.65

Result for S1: 11.22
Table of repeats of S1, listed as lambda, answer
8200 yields 11.21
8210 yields 11.2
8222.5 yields 11.3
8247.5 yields 11.44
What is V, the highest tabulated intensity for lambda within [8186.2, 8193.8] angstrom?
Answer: 11.4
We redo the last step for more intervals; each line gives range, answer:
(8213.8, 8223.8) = 11.3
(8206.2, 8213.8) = 11.22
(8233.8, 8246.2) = 11.44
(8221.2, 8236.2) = 11.35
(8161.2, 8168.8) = 11.72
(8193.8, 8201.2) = 11.25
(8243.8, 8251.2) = 11.45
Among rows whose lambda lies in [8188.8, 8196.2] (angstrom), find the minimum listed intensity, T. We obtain 11.25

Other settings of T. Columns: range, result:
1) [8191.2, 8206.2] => 11.21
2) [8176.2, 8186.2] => 11.46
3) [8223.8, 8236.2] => 11.33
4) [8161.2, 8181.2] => 11.57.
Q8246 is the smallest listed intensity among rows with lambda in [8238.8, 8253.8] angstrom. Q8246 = 11.4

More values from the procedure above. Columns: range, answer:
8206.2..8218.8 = 11.17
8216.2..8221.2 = 11.19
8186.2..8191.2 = 11.34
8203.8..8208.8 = 11.22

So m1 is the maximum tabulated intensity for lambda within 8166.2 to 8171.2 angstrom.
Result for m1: 11.72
